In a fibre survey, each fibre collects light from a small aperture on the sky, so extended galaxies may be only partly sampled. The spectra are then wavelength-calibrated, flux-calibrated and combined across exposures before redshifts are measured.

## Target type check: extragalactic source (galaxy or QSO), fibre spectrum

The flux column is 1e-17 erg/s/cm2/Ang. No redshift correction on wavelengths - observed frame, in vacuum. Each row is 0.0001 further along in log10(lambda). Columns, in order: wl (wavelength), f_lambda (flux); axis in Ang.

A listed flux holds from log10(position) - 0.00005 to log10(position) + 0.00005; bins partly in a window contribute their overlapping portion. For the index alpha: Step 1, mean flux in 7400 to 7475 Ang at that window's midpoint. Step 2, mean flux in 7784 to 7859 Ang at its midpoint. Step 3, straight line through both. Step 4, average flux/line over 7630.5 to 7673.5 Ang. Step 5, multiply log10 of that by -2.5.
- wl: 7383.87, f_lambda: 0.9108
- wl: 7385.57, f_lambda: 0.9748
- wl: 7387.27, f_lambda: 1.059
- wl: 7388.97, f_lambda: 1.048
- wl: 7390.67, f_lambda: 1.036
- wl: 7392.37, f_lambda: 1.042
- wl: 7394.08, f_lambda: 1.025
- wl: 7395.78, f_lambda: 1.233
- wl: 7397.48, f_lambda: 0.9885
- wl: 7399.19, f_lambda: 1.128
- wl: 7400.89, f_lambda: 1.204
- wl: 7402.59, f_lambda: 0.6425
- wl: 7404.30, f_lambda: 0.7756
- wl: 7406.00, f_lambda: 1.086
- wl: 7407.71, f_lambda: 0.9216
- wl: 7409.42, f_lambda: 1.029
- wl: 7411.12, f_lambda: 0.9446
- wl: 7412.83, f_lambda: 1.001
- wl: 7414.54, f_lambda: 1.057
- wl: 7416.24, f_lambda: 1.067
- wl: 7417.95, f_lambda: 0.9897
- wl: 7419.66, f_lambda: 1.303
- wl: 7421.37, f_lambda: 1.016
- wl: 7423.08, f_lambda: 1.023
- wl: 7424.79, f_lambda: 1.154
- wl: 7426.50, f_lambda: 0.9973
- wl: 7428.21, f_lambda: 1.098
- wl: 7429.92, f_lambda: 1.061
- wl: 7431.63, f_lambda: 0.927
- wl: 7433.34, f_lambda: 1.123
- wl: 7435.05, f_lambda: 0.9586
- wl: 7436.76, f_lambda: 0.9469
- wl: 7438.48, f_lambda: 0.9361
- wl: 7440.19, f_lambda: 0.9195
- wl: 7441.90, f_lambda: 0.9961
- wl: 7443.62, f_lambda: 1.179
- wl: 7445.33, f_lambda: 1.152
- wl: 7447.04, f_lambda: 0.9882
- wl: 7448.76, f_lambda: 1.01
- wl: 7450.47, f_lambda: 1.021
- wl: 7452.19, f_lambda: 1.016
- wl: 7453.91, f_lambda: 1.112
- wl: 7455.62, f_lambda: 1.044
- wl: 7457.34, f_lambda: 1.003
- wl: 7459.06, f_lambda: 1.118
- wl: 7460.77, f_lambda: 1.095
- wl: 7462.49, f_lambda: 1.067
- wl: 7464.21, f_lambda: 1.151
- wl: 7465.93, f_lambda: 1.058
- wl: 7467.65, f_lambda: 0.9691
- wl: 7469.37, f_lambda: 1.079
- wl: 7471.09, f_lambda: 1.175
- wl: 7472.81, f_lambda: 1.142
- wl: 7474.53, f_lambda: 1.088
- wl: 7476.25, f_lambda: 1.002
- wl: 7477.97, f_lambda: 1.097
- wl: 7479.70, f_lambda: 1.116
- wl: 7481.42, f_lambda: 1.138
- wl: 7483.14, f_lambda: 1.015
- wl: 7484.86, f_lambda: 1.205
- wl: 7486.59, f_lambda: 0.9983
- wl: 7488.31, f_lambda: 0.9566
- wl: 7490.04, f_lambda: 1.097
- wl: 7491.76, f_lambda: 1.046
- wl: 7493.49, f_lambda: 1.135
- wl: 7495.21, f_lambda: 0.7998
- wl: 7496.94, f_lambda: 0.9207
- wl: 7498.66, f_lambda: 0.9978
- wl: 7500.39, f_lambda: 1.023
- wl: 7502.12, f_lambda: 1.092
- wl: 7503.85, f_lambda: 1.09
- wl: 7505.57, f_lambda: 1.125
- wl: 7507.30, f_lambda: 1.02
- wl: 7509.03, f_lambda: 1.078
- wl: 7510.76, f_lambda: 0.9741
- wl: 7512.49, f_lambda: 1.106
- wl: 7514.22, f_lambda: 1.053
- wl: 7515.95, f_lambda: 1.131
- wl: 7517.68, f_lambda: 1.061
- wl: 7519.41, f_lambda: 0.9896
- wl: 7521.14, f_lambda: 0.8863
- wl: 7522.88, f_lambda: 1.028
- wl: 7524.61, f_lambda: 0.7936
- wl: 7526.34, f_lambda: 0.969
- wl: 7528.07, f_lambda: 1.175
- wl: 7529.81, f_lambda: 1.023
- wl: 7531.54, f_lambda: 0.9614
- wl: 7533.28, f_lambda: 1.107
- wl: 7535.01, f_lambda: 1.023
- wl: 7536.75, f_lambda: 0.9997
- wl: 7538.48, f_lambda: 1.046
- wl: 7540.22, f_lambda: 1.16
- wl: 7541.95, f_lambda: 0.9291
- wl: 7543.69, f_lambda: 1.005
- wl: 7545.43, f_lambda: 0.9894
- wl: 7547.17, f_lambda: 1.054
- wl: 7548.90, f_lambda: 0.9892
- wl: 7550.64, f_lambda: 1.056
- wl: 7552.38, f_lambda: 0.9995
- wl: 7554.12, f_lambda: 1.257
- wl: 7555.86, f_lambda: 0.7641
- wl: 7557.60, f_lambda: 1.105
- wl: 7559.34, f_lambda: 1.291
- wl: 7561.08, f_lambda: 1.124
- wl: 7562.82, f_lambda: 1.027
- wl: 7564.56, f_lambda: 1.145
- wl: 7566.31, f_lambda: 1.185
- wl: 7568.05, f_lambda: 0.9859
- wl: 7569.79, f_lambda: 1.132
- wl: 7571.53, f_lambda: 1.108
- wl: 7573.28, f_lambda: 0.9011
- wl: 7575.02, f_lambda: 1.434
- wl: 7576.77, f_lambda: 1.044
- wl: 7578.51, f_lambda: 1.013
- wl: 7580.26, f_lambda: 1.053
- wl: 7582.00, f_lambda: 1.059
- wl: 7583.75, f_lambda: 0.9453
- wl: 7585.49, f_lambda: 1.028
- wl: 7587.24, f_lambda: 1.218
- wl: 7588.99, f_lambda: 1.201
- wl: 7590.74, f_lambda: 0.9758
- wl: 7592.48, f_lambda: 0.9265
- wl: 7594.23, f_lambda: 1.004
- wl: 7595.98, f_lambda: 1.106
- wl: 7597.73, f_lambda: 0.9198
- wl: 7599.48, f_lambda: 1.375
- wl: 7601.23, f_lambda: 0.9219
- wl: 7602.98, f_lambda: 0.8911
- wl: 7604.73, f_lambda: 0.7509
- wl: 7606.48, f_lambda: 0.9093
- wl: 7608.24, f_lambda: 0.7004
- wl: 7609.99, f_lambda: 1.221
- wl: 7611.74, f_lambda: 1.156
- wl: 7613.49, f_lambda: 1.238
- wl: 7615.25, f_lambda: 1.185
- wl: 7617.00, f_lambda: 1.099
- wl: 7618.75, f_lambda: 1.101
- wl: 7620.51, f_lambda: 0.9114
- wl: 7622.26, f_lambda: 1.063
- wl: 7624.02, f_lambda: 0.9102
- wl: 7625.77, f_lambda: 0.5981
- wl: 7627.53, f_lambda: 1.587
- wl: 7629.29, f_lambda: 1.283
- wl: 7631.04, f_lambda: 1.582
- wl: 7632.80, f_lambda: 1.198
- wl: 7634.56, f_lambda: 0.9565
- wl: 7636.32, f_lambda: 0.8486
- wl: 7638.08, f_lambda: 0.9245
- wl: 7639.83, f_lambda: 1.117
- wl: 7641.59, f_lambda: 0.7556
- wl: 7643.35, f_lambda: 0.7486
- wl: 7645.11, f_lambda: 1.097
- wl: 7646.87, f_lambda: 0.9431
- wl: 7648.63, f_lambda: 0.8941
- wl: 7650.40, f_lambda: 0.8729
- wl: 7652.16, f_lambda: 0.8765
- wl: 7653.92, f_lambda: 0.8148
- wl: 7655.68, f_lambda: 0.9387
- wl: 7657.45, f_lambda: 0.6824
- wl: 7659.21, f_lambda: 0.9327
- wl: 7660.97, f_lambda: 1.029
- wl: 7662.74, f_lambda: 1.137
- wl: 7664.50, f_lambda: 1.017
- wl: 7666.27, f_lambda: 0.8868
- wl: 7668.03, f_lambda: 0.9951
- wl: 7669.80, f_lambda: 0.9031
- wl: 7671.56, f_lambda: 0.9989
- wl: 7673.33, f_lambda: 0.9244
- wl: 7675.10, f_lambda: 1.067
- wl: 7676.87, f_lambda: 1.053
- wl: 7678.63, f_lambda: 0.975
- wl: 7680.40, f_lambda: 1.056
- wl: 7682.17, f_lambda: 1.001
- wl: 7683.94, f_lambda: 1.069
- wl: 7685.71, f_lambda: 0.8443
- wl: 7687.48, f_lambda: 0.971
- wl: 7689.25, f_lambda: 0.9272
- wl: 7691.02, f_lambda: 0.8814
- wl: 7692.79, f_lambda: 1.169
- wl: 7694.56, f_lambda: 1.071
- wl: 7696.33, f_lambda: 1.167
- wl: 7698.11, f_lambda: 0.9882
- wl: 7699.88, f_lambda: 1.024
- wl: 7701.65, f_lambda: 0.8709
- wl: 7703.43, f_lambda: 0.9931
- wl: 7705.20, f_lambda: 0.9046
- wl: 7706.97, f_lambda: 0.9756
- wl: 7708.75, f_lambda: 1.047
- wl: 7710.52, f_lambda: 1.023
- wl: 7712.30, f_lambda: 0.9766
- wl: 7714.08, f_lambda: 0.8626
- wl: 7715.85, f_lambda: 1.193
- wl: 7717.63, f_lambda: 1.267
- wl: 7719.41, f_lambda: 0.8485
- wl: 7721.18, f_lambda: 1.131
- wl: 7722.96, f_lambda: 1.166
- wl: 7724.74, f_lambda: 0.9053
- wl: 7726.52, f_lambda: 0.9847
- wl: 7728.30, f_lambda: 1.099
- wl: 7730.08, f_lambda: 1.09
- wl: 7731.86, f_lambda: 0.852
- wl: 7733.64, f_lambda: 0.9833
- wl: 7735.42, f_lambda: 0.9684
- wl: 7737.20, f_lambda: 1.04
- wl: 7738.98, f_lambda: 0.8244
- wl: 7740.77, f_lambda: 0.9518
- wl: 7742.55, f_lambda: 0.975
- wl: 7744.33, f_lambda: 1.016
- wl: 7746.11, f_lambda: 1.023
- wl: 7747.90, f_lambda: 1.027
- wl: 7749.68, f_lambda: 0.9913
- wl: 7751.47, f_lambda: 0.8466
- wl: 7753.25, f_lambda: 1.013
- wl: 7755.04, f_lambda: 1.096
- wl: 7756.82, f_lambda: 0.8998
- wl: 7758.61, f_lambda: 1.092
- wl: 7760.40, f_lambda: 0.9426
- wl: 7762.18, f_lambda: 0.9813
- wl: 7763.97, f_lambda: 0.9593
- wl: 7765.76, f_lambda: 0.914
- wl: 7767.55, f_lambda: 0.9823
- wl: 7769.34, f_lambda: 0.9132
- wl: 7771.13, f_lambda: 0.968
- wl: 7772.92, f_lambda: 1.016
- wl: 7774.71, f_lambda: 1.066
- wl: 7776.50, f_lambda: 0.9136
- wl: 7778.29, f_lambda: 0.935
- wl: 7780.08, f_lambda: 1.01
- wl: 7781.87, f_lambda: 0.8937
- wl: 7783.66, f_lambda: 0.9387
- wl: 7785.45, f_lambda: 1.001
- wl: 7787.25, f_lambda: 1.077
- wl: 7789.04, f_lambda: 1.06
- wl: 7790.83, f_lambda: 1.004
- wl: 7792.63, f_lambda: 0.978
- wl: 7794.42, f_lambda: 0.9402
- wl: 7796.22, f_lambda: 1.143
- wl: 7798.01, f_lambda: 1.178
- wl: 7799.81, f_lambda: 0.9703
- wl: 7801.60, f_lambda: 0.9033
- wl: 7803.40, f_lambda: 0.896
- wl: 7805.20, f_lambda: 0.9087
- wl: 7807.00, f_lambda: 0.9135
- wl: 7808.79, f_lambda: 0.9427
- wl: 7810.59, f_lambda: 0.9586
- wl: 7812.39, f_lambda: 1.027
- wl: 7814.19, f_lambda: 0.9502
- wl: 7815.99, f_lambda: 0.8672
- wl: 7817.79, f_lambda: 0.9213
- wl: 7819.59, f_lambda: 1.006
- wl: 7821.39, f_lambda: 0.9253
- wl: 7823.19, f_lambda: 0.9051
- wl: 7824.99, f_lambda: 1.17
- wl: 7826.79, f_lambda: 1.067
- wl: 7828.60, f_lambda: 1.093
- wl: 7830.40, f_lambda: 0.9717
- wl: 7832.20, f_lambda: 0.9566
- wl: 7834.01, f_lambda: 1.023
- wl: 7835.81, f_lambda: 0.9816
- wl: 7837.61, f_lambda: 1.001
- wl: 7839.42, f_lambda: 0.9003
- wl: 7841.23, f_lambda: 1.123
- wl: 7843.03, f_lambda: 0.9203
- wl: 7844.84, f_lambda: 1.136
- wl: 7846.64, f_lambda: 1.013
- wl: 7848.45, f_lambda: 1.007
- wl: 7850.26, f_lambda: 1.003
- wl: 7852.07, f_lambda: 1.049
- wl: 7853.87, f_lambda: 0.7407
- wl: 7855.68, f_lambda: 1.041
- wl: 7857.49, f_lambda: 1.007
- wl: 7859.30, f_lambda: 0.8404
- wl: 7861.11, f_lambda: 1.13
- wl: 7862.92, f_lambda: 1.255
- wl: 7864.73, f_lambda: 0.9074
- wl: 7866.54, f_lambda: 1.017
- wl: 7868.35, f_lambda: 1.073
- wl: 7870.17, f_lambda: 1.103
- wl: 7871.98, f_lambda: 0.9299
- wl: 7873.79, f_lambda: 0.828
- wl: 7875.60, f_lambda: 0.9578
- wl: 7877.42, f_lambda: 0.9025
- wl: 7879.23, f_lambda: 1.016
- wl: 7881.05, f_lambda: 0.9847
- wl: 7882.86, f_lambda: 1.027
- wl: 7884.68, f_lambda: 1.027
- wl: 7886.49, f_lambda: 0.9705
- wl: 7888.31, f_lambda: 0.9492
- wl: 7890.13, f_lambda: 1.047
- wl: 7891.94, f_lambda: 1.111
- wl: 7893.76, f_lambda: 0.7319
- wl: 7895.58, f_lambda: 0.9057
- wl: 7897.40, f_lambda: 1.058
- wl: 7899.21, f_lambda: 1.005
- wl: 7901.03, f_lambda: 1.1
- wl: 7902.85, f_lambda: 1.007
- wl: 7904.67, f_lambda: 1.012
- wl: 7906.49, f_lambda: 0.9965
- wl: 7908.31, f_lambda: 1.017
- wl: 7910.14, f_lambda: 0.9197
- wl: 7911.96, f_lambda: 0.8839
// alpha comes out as 0.06 mag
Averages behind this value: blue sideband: 1.04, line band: 0.959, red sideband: 0.991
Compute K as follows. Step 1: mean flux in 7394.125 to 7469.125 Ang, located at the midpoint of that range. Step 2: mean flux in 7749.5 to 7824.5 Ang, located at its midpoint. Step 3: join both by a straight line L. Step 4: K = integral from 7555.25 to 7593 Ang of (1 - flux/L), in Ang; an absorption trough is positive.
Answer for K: -2.6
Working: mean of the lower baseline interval 1.04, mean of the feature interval 1.08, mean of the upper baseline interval 0.973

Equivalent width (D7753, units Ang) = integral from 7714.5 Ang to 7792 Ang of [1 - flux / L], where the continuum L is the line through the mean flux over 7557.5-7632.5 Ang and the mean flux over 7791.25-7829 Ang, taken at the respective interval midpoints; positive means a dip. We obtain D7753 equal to 0.98 Ang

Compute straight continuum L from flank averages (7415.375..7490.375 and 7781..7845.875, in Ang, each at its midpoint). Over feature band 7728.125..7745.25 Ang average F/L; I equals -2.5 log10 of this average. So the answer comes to 0.033 mag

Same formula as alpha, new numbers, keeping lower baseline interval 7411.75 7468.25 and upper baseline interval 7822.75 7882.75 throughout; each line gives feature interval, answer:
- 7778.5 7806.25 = 0.02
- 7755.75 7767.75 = 0.05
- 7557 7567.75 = -0.10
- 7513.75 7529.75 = 0.03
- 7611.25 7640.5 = -0.08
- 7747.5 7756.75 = 0.03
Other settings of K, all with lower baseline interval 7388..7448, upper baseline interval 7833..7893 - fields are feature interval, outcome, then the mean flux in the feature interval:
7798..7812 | 0.8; 0.947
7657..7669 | 0.6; 0.964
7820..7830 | -0.3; 1.03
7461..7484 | -1.3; 1.08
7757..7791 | 0.9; 0.98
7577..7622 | -0.9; 1.04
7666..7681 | 0.4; 0.987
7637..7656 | 2.0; 0.906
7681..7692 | 0.6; 0.954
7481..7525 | -0.3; 1.03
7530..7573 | -1.6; 1.06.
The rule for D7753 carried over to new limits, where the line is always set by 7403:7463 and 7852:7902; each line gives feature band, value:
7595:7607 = 0.4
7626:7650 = -1.0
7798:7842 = 0.7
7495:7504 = 0.3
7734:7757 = 0.5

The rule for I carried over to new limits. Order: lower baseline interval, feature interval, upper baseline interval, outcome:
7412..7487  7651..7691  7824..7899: 0.08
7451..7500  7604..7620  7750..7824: -0.02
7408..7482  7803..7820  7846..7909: 0.07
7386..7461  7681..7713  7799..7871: 0.01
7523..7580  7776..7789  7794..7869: 0.03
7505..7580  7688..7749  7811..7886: 0.01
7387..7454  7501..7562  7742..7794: -0.03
